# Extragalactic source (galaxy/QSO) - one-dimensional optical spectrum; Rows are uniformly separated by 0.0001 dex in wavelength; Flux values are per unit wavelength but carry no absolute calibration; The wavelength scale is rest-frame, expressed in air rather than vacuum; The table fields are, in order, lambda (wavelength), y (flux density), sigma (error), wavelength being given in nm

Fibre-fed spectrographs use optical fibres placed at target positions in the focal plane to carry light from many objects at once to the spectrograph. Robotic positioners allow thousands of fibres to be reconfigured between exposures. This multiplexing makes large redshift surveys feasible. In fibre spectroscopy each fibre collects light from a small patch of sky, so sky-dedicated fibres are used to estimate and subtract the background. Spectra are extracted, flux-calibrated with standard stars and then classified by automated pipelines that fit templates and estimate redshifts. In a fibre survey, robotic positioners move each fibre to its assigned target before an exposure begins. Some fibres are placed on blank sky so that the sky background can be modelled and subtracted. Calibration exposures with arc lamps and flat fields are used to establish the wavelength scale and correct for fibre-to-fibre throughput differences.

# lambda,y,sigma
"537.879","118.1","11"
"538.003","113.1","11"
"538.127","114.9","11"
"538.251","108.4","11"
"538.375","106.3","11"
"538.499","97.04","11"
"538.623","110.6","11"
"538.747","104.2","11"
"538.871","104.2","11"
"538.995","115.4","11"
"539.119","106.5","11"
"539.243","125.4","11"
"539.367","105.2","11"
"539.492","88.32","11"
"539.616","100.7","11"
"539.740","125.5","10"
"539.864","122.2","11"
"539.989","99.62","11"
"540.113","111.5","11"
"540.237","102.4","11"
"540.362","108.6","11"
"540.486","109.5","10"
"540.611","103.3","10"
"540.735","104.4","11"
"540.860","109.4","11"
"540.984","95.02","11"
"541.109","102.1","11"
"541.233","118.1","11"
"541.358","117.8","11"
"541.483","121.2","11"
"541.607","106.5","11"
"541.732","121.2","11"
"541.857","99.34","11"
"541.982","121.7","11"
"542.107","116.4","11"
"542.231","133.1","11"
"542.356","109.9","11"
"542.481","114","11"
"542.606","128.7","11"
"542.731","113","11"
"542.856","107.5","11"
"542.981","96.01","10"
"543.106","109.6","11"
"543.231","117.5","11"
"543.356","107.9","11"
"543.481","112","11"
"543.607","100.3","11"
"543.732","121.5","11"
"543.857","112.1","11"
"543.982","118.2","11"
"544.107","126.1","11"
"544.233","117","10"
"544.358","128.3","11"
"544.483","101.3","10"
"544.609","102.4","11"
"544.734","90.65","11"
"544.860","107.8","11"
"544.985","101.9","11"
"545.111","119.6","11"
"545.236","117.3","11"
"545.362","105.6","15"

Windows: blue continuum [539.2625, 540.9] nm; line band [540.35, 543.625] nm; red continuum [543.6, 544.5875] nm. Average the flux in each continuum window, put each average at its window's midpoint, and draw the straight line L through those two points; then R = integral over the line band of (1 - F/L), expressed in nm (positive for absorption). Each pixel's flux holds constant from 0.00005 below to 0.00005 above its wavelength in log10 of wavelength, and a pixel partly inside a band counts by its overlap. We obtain 0.00 nm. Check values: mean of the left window 107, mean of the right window 116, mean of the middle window 111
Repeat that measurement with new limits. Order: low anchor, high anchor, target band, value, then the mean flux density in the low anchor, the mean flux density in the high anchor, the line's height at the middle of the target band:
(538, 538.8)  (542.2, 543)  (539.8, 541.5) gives 0.04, 107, 115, 111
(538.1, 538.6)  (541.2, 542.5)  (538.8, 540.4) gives 0.01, 106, 116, 110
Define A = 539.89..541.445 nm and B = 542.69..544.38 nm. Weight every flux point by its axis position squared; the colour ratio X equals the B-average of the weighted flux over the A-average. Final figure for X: 1.06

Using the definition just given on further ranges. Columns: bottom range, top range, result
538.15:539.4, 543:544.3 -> 1.07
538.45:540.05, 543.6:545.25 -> 1.06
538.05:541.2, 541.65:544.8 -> 1.07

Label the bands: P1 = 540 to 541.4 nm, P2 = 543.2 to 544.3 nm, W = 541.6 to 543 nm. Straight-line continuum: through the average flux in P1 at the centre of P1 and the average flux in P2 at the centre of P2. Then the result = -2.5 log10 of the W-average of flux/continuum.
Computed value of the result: -0.036 mag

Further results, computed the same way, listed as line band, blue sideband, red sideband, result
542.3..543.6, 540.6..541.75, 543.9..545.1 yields -0.01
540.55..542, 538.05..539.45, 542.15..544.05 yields 0.02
